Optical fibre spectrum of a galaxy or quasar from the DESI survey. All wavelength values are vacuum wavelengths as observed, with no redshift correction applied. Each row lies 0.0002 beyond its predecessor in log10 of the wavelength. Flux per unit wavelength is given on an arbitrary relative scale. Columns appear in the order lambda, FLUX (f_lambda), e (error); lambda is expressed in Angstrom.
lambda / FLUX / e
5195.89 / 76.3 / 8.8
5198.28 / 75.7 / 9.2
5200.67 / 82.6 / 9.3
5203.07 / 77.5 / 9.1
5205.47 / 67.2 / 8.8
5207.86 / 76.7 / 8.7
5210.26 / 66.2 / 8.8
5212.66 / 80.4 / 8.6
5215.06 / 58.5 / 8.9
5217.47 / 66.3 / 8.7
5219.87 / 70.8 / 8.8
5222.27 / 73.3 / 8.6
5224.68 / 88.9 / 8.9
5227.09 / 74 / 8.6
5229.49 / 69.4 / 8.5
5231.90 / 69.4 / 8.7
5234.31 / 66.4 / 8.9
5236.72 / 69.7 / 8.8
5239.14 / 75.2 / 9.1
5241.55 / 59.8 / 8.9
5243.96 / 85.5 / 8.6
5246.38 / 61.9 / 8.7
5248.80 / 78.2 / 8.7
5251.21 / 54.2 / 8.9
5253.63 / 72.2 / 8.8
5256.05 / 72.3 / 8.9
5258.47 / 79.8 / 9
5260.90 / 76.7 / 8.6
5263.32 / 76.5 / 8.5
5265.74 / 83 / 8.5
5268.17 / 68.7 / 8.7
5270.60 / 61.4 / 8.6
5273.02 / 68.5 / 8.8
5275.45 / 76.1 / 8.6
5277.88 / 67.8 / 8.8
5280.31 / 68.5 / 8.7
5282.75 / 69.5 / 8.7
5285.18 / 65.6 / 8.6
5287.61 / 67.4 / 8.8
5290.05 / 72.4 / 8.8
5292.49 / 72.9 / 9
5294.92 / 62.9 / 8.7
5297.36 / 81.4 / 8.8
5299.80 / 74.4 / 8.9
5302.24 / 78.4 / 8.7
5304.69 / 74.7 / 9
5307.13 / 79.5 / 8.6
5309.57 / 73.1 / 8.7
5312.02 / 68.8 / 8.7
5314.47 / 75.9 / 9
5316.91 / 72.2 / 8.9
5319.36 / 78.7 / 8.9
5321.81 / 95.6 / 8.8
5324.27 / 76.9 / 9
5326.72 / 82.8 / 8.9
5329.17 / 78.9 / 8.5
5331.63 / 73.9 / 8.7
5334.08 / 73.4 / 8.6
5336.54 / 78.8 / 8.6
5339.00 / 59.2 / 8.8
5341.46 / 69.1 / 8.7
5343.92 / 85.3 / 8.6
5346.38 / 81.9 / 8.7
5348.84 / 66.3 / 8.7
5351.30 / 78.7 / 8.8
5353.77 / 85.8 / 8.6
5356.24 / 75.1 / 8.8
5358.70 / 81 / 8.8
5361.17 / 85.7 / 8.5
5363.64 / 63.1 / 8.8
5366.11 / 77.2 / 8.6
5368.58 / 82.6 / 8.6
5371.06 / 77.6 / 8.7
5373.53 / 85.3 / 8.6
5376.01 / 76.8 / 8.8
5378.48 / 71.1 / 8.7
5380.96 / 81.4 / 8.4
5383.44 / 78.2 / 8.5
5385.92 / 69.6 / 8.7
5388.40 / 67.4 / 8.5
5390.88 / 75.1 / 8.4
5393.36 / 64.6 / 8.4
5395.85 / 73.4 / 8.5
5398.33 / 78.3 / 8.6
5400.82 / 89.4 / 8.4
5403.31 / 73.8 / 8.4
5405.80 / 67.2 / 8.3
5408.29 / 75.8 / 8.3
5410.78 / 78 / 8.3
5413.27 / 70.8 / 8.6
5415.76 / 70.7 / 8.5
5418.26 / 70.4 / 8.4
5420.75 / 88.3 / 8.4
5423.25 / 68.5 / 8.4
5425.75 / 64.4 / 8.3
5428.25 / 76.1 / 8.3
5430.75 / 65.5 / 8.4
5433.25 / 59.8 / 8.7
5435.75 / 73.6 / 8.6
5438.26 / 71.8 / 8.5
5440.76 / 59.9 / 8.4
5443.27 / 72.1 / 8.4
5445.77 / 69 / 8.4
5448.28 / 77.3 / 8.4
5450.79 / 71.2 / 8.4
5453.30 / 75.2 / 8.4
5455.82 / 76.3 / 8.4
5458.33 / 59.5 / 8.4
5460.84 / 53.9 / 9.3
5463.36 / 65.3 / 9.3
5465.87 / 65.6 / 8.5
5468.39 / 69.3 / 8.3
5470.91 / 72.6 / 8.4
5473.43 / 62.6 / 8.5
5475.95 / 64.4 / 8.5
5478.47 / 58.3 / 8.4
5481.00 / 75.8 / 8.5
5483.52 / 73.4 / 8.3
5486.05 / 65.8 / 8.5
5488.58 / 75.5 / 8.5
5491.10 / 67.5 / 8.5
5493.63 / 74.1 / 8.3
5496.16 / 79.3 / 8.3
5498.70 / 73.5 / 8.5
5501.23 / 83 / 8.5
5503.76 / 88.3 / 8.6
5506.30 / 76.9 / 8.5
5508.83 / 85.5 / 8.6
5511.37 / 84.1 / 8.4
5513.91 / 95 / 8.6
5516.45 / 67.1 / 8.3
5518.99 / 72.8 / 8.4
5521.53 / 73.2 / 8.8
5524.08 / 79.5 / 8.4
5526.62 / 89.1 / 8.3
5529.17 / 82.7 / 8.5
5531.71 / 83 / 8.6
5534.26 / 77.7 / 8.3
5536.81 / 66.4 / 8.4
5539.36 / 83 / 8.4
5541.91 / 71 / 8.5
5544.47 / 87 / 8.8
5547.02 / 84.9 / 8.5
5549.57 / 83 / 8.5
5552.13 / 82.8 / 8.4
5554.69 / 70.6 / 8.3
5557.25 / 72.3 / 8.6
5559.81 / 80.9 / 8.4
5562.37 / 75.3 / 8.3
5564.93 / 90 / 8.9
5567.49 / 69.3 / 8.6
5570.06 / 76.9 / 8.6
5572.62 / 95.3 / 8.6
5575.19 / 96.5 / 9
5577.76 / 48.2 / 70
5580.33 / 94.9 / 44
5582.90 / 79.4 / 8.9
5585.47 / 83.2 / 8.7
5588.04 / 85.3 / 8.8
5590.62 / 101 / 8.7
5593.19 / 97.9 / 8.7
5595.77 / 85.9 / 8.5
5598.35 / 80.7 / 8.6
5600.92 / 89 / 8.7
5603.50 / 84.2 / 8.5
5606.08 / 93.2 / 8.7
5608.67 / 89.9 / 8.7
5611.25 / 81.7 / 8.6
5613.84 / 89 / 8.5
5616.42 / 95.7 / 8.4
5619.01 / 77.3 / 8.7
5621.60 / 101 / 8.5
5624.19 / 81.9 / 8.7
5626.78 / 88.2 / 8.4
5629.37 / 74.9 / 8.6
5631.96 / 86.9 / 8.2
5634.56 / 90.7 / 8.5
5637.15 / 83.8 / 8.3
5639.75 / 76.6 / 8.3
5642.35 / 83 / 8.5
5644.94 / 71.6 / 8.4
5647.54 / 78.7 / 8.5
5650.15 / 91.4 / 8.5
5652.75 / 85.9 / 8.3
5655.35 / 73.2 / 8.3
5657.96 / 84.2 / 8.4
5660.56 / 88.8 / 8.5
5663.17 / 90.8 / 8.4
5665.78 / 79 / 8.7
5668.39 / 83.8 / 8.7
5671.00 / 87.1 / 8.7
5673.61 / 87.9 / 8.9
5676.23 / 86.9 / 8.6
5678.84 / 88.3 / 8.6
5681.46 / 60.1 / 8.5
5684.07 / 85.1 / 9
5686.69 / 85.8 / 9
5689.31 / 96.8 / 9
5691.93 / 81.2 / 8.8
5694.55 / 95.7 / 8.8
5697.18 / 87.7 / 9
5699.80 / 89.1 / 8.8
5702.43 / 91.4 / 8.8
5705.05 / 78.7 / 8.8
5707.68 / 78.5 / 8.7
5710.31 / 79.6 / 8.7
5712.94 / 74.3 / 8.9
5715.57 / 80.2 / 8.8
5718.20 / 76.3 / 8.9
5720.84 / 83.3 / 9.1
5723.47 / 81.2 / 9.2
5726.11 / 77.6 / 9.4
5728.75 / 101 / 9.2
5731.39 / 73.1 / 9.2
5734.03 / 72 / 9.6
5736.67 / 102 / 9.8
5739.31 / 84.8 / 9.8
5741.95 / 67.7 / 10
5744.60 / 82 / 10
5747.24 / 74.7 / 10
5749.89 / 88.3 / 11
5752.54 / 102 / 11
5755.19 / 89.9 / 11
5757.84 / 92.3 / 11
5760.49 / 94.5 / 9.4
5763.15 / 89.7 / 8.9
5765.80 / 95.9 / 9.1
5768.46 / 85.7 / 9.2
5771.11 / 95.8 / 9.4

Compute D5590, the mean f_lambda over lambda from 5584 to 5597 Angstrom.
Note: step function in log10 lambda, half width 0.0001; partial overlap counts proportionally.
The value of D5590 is 90.5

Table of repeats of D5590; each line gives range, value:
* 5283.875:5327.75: 75.2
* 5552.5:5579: 77.8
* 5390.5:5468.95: 70.9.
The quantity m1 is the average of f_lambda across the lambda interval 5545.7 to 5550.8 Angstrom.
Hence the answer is 84.1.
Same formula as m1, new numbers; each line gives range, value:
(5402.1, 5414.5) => 73.1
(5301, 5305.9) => 76.4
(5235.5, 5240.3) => 72.3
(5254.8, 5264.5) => 76.3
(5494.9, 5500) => 76.4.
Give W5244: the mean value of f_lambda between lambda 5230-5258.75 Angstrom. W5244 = 70.1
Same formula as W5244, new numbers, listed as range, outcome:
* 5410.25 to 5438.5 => 71.3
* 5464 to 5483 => 67.2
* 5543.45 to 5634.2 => 84.5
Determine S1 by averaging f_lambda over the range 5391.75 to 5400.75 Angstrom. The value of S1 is 74.5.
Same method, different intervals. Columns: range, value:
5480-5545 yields 78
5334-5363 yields 76.5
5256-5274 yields 73.5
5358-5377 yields 78.6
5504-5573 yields 79.8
